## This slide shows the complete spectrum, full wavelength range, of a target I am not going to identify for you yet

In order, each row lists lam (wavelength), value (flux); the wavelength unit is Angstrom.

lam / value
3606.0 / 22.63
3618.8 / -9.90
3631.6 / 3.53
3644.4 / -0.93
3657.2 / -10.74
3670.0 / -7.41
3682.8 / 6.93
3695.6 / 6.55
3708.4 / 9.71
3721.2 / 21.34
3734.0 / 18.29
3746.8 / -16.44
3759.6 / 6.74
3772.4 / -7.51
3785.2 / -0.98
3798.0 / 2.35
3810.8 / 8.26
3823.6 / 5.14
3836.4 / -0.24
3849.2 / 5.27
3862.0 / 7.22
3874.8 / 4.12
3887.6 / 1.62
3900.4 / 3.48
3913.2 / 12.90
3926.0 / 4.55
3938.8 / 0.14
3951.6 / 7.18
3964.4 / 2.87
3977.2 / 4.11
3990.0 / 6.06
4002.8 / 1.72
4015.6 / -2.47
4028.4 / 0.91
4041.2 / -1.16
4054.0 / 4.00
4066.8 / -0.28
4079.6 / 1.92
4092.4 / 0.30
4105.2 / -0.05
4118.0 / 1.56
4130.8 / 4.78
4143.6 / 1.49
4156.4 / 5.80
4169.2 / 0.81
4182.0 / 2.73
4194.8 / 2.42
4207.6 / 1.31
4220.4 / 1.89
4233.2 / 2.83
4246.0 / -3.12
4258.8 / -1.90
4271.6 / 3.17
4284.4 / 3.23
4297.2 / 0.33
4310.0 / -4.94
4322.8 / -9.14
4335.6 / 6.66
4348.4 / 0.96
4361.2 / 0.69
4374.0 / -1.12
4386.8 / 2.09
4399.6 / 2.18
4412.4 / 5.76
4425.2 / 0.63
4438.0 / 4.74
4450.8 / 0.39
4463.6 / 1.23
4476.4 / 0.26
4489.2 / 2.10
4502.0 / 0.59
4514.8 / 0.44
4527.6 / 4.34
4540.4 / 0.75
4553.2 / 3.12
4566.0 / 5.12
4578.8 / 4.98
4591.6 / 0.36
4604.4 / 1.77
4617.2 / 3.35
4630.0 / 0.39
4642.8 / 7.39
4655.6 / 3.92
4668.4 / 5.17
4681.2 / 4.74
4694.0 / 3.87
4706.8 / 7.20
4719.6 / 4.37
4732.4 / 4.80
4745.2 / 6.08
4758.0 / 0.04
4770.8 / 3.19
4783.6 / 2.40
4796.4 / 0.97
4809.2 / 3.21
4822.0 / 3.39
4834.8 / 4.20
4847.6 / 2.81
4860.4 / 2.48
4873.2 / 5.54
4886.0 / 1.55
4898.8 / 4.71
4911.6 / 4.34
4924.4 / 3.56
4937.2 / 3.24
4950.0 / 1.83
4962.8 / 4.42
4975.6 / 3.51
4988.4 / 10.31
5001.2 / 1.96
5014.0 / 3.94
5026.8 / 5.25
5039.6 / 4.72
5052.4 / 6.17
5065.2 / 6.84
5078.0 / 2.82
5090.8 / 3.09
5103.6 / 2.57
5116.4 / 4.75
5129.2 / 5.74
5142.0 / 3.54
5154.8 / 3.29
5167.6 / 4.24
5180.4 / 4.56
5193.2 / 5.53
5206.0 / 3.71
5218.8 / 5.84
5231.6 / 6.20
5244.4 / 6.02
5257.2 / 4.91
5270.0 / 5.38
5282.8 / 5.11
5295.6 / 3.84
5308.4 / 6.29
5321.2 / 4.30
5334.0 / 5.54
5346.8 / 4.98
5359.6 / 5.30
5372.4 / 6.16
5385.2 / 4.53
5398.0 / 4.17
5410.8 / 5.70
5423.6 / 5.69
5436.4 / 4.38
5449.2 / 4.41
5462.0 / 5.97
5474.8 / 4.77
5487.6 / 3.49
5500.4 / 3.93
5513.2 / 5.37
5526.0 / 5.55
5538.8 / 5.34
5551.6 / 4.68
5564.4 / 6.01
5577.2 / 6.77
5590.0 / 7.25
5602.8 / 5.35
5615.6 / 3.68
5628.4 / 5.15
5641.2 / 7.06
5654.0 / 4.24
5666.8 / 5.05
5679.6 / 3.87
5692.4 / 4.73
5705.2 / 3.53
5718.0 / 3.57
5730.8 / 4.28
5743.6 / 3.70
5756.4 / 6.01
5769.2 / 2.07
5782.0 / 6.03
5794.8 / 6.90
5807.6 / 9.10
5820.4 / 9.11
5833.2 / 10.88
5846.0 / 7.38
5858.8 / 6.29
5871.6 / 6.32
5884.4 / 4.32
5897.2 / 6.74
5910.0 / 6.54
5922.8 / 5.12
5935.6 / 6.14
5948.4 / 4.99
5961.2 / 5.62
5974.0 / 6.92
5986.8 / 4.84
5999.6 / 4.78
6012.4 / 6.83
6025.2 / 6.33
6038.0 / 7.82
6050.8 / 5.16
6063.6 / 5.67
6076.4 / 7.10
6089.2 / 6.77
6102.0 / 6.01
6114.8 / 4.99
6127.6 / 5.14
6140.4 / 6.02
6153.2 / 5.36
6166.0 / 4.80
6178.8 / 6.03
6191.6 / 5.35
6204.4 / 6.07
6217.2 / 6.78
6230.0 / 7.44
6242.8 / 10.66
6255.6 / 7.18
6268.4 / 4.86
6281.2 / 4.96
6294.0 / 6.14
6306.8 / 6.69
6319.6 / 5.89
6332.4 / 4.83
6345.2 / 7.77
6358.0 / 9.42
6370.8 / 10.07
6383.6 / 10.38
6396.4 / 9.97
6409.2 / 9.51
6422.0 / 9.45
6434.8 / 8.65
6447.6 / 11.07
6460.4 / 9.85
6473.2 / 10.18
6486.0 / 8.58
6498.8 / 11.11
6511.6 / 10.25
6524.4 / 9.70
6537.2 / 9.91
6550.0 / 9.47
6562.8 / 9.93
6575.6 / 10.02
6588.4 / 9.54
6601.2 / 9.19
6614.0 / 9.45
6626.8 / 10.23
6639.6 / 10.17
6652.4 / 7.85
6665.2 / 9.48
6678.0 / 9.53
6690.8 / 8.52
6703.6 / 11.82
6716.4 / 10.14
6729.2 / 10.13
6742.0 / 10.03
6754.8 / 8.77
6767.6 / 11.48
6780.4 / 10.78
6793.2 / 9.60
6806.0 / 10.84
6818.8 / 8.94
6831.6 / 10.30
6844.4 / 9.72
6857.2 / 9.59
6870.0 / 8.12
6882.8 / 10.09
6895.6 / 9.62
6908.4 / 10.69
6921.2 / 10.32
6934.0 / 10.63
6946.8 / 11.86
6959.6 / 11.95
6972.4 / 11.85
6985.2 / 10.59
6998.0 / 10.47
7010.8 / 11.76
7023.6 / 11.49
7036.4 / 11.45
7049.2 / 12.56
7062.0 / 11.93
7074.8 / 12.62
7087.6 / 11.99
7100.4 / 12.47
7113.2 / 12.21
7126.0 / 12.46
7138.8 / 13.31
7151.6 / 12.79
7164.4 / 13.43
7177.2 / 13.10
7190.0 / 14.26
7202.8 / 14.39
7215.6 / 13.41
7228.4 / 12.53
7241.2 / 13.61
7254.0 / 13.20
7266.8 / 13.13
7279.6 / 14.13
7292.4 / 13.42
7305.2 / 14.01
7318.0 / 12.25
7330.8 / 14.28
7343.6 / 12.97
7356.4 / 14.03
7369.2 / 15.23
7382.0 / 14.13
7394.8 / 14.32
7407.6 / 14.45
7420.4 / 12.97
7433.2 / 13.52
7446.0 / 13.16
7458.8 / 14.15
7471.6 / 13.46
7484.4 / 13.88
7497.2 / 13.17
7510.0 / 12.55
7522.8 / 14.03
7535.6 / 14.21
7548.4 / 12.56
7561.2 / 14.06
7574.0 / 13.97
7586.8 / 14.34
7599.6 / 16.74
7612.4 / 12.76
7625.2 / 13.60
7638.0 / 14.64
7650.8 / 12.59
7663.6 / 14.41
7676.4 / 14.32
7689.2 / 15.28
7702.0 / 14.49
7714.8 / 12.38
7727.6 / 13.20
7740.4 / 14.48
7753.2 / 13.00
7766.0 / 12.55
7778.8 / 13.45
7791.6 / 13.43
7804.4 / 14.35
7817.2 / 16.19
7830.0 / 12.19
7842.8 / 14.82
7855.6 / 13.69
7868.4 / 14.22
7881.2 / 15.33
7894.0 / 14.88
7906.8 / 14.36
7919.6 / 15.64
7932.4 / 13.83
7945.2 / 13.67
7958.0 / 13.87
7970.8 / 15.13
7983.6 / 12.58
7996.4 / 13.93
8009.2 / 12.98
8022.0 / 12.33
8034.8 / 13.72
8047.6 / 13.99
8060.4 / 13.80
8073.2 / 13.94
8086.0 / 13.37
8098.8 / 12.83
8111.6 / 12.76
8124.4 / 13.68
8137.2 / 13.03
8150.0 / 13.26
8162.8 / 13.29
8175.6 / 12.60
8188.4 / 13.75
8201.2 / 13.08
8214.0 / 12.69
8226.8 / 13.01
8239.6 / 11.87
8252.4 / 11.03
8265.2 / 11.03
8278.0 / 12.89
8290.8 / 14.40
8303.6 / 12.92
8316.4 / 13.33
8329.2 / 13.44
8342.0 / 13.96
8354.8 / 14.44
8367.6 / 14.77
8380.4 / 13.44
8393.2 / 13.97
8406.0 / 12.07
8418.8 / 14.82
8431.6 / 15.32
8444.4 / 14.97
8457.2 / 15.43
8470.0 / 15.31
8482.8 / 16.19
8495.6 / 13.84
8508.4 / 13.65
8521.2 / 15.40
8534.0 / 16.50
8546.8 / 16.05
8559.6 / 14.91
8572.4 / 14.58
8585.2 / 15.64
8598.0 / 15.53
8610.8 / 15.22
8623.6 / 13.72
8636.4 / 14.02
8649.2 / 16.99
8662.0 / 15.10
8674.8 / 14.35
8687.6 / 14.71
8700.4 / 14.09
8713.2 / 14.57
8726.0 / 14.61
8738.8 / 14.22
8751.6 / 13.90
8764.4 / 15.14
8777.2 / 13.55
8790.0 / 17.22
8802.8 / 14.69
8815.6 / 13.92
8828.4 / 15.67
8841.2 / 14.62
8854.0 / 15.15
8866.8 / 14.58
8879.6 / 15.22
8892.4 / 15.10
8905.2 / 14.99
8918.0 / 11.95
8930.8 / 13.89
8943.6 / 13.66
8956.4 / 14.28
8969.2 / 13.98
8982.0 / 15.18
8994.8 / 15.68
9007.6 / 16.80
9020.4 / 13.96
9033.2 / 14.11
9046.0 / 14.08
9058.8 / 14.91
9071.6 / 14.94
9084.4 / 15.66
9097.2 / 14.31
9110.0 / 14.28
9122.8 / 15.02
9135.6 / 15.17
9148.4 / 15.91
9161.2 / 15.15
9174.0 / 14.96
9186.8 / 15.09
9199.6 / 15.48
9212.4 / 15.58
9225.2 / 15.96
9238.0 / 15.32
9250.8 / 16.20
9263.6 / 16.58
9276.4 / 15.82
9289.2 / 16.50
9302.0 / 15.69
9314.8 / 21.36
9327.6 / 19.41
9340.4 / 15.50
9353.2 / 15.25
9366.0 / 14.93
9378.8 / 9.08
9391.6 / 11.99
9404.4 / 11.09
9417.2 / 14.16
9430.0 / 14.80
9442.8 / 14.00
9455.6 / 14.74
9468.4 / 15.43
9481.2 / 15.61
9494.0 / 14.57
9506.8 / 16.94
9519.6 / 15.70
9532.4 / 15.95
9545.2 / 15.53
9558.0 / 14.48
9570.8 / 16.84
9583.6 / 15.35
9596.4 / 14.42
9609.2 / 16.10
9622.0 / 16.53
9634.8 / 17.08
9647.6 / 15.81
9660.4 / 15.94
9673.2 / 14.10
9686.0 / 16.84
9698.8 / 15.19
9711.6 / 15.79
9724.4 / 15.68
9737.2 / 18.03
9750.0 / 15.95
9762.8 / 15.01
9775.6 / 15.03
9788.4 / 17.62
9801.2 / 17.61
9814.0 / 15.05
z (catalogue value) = 0.595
